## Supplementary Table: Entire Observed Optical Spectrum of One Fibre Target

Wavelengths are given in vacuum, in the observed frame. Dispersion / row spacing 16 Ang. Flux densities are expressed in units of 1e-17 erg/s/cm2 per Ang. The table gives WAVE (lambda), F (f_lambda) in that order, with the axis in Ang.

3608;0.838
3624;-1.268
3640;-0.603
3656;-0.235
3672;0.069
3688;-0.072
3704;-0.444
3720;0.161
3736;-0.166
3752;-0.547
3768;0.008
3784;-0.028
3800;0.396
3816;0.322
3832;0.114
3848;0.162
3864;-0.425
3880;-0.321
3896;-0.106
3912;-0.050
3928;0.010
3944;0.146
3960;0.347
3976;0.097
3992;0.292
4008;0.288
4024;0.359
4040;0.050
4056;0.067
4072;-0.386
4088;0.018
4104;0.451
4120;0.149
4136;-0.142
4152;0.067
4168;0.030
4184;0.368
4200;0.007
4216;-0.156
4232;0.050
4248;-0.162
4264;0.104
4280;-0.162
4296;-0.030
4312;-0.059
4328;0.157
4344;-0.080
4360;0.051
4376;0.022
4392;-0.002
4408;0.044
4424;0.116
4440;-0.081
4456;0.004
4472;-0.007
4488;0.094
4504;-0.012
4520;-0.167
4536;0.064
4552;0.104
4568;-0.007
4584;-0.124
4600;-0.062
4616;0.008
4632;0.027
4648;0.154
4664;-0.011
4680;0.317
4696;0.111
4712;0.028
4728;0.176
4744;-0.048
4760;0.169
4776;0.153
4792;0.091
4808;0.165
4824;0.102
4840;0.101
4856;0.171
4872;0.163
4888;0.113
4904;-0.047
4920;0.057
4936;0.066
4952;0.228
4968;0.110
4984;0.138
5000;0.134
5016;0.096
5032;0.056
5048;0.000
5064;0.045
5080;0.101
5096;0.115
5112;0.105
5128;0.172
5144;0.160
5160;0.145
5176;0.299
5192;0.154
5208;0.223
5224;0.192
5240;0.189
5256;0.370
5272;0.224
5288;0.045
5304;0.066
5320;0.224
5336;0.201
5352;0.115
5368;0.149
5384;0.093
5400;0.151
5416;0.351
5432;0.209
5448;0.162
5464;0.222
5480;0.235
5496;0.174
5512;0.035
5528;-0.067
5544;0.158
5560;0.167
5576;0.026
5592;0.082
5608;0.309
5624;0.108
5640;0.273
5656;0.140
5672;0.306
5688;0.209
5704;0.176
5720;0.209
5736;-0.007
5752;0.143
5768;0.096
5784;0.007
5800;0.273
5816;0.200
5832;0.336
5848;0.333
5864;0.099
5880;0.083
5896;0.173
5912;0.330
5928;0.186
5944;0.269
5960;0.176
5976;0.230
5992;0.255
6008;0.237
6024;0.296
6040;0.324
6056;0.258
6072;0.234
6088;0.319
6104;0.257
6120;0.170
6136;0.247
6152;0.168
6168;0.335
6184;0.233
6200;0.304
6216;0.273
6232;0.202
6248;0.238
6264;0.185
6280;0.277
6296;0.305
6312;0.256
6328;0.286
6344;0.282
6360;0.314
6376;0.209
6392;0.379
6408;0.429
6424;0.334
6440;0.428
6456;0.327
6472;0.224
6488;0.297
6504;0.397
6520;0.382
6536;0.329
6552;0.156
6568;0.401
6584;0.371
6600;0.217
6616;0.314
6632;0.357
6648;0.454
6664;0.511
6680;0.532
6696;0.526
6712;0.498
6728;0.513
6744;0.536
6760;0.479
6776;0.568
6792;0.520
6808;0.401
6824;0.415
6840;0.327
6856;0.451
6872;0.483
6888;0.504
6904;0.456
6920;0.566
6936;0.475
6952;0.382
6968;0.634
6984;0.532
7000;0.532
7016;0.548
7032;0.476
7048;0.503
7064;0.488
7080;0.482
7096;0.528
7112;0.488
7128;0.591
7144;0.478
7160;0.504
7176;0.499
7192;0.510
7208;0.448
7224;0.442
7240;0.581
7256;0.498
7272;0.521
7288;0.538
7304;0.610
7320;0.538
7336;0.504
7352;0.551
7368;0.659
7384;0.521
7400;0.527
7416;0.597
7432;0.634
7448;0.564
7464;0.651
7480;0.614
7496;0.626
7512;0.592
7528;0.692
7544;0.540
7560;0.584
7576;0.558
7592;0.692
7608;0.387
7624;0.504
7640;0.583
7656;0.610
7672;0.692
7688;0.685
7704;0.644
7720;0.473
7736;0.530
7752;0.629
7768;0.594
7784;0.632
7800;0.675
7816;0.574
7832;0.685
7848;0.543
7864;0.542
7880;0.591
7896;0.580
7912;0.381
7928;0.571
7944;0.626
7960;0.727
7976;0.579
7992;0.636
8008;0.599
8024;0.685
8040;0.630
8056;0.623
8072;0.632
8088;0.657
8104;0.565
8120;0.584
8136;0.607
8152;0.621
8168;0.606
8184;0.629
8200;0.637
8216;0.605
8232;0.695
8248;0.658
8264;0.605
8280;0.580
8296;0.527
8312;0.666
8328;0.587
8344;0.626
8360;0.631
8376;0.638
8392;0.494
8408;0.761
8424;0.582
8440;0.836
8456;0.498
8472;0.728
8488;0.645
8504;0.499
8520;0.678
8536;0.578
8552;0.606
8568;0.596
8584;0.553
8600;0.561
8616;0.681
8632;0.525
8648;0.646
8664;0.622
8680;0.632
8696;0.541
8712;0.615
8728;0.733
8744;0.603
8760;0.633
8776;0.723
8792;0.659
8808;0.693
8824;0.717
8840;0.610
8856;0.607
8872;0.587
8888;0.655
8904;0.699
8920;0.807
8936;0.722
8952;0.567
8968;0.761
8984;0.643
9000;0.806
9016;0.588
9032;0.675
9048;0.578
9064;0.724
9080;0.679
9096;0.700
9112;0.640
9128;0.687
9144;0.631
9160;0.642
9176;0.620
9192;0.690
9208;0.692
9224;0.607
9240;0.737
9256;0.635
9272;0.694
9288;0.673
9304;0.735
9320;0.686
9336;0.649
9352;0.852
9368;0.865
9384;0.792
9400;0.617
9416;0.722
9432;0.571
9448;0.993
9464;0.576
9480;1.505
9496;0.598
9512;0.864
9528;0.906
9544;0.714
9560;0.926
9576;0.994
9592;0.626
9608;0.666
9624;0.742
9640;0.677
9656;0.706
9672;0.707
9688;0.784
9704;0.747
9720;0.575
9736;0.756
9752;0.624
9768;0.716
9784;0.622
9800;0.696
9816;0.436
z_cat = 0.664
